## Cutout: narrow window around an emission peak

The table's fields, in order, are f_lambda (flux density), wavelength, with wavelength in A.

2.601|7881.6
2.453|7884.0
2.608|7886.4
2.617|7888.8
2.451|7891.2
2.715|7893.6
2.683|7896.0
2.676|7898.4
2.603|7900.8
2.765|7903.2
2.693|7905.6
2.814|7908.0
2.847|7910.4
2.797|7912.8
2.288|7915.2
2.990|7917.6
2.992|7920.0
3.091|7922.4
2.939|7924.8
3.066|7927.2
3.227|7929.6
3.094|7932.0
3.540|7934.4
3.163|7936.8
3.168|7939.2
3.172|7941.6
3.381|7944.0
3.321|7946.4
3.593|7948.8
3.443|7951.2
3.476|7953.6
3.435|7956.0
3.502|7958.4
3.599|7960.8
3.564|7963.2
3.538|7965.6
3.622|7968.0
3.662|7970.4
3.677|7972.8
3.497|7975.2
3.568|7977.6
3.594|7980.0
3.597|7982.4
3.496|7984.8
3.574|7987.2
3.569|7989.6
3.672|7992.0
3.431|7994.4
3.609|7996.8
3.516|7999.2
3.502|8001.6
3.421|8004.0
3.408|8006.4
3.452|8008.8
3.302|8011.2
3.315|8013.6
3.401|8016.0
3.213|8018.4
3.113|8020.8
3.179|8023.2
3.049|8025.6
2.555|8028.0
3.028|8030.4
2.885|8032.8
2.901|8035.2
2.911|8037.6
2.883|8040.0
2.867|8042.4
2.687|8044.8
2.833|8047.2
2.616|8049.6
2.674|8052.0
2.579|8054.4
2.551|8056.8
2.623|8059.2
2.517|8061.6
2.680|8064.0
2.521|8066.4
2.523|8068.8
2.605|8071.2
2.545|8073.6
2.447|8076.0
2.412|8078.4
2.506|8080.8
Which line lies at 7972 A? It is Mg II 2798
